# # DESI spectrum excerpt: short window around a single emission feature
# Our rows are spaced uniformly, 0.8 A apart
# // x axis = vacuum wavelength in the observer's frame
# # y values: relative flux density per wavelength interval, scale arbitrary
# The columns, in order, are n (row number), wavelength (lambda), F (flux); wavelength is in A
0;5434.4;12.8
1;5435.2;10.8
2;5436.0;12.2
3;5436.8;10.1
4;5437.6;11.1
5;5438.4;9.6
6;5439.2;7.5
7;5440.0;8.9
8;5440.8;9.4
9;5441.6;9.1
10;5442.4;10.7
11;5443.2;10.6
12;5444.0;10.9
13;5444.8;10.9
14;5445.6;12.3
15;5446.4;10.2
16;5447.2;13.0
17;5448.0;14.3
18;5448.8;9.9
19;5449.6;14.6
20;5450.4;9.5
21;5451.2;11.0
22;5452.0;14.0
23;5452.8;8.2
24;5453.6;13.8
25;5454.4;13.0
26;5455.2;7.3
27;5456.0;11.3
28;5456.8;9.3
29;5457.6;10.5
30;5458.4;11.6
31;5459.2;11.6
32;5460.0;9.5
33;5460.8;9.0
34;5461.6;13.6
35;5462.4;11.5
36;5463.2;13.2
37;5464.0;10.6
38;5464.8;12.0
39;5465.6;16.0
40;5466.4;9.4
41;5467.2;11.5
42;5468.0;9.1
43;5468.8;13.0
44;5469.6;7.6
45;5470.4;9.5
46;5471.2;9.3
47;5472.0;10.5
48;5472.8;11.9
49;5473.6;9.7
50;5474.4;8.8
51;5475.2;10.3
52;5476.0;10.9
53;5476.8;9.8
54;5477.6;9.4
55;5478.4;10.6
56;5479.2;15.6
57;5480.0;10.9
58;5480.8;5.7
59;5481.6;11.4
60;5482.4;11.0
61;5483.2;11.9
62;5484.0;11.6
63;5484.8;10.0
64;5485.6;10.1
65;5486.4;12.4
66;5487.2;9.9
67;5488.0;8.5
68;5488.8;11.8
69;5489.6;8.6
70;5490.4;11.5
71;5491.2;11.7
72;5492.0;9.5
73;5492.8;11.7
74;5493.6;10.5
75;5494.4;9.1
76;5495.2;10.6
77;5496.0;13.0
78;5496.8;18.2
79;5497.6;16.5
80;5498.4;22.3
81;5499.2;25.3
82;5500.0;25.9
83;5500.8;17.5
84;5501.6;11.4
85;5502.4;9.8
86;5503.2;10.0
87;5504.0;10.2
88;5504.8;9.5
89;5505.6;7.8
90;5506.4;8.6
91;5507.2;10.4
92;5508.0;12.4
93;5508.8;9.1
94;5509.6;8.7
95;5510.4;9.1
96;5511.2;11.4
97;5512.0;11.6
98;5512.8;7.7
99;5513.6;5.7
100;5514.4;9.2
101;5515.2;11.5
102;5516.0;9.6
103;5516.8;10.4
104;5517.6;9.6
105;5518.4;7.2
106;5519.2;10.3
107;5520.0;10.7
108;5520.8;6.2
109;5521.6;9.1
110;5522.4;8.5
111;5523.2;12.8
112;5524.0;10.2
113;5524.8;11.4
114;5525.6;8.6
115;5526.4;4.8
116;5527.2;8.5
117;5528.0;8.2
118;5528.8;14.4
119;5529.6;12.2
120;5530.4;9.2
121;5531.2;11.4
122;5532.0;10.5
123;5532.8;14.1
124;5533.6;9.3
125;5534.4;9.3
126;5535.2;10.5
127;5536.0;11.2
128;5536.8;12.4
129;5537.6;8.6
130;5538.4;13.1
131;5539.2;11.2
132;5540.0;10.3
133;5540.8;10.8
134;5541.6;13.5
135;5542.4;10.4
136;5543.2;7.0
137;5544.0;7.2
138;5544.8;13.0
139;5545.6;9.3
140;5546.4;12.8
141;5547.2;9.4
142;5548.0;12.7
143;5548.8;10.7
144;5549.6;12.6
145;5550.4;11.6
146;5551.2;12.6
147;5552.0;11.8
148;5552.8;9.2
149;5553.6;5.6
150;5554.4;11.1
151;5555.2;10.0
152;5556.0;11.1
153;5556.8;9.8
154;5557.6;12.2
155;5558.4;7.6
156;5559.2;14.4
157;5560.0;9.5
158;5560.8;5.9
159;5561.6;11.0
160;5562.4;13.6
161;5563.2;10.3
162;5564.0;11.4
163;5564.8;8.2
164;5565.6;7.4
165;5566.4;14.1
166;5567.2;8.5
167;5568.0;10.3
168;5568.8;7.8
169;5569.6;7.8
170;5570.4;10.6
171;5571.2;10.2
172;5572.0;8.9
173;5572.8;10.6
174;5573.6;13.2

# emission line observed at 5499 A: Hbeta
